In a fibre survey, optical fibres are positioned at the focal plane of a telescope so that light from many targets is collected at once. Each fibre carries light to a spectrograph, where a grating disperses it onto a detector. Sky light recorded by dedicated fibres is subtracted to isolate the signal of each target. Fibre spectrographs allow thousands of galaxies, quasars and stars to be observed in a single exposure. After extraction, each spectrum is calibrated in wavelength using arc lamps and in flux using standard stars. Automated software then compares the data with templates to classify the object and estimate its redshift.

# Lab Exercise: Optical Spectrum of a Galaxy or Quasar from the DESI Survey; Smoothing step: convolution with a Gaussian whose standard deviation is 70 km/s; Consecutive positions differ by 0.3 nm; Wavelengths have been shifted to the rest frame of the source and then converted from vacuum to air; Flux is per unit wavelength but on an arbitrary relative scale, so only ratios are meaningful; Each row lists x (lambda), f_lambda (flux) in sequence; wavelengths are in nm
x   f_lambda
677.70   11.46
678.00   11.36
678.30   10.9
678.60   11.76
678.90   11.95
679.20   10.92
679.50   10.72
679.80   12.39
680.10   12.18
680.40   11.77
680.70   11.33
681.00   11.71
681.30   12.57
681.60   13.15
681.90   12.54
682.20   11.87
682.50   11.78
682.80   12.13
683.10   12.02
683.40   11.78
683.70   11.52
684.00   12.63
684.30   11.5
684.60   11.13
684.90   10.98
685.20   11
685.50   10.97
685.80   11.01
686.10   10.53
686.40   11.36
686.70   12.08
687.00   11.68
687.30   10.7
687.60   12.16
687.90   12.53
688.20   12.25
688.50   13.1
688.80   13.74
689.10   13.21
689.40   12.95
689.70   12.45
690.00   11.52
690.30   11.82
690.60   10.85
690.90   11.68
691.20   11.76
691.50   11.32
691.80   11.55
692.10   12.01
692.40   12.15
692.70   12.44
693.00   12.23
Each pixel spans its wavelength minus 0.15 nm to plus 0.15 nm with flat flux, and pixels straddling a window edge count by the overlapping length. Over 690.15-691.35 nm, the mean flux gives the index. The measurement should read 11.5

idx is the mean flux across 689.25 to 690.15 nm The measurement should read 12.3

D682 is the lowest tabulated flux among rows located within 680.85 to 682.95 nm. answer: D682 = 11.71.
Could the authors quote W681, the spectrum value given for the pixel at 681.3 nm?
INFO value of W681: 12.57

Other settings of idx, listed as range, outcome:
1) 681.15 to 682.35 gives 12.5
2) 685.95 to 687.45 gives 11.3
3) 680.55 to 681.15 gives 11.5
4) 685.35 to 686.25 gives 10.8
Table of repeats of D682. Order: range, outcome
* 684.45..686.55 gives 10.53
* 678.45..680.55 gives 10.72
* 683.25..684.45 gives 11.5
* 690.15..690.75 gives 10.85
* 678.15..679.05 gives 10.9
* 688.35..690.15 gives 11.52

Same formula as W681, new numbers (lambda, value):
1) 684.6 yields 11.13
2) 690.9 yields 11.68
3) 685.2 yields 11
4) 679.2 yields 10.92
